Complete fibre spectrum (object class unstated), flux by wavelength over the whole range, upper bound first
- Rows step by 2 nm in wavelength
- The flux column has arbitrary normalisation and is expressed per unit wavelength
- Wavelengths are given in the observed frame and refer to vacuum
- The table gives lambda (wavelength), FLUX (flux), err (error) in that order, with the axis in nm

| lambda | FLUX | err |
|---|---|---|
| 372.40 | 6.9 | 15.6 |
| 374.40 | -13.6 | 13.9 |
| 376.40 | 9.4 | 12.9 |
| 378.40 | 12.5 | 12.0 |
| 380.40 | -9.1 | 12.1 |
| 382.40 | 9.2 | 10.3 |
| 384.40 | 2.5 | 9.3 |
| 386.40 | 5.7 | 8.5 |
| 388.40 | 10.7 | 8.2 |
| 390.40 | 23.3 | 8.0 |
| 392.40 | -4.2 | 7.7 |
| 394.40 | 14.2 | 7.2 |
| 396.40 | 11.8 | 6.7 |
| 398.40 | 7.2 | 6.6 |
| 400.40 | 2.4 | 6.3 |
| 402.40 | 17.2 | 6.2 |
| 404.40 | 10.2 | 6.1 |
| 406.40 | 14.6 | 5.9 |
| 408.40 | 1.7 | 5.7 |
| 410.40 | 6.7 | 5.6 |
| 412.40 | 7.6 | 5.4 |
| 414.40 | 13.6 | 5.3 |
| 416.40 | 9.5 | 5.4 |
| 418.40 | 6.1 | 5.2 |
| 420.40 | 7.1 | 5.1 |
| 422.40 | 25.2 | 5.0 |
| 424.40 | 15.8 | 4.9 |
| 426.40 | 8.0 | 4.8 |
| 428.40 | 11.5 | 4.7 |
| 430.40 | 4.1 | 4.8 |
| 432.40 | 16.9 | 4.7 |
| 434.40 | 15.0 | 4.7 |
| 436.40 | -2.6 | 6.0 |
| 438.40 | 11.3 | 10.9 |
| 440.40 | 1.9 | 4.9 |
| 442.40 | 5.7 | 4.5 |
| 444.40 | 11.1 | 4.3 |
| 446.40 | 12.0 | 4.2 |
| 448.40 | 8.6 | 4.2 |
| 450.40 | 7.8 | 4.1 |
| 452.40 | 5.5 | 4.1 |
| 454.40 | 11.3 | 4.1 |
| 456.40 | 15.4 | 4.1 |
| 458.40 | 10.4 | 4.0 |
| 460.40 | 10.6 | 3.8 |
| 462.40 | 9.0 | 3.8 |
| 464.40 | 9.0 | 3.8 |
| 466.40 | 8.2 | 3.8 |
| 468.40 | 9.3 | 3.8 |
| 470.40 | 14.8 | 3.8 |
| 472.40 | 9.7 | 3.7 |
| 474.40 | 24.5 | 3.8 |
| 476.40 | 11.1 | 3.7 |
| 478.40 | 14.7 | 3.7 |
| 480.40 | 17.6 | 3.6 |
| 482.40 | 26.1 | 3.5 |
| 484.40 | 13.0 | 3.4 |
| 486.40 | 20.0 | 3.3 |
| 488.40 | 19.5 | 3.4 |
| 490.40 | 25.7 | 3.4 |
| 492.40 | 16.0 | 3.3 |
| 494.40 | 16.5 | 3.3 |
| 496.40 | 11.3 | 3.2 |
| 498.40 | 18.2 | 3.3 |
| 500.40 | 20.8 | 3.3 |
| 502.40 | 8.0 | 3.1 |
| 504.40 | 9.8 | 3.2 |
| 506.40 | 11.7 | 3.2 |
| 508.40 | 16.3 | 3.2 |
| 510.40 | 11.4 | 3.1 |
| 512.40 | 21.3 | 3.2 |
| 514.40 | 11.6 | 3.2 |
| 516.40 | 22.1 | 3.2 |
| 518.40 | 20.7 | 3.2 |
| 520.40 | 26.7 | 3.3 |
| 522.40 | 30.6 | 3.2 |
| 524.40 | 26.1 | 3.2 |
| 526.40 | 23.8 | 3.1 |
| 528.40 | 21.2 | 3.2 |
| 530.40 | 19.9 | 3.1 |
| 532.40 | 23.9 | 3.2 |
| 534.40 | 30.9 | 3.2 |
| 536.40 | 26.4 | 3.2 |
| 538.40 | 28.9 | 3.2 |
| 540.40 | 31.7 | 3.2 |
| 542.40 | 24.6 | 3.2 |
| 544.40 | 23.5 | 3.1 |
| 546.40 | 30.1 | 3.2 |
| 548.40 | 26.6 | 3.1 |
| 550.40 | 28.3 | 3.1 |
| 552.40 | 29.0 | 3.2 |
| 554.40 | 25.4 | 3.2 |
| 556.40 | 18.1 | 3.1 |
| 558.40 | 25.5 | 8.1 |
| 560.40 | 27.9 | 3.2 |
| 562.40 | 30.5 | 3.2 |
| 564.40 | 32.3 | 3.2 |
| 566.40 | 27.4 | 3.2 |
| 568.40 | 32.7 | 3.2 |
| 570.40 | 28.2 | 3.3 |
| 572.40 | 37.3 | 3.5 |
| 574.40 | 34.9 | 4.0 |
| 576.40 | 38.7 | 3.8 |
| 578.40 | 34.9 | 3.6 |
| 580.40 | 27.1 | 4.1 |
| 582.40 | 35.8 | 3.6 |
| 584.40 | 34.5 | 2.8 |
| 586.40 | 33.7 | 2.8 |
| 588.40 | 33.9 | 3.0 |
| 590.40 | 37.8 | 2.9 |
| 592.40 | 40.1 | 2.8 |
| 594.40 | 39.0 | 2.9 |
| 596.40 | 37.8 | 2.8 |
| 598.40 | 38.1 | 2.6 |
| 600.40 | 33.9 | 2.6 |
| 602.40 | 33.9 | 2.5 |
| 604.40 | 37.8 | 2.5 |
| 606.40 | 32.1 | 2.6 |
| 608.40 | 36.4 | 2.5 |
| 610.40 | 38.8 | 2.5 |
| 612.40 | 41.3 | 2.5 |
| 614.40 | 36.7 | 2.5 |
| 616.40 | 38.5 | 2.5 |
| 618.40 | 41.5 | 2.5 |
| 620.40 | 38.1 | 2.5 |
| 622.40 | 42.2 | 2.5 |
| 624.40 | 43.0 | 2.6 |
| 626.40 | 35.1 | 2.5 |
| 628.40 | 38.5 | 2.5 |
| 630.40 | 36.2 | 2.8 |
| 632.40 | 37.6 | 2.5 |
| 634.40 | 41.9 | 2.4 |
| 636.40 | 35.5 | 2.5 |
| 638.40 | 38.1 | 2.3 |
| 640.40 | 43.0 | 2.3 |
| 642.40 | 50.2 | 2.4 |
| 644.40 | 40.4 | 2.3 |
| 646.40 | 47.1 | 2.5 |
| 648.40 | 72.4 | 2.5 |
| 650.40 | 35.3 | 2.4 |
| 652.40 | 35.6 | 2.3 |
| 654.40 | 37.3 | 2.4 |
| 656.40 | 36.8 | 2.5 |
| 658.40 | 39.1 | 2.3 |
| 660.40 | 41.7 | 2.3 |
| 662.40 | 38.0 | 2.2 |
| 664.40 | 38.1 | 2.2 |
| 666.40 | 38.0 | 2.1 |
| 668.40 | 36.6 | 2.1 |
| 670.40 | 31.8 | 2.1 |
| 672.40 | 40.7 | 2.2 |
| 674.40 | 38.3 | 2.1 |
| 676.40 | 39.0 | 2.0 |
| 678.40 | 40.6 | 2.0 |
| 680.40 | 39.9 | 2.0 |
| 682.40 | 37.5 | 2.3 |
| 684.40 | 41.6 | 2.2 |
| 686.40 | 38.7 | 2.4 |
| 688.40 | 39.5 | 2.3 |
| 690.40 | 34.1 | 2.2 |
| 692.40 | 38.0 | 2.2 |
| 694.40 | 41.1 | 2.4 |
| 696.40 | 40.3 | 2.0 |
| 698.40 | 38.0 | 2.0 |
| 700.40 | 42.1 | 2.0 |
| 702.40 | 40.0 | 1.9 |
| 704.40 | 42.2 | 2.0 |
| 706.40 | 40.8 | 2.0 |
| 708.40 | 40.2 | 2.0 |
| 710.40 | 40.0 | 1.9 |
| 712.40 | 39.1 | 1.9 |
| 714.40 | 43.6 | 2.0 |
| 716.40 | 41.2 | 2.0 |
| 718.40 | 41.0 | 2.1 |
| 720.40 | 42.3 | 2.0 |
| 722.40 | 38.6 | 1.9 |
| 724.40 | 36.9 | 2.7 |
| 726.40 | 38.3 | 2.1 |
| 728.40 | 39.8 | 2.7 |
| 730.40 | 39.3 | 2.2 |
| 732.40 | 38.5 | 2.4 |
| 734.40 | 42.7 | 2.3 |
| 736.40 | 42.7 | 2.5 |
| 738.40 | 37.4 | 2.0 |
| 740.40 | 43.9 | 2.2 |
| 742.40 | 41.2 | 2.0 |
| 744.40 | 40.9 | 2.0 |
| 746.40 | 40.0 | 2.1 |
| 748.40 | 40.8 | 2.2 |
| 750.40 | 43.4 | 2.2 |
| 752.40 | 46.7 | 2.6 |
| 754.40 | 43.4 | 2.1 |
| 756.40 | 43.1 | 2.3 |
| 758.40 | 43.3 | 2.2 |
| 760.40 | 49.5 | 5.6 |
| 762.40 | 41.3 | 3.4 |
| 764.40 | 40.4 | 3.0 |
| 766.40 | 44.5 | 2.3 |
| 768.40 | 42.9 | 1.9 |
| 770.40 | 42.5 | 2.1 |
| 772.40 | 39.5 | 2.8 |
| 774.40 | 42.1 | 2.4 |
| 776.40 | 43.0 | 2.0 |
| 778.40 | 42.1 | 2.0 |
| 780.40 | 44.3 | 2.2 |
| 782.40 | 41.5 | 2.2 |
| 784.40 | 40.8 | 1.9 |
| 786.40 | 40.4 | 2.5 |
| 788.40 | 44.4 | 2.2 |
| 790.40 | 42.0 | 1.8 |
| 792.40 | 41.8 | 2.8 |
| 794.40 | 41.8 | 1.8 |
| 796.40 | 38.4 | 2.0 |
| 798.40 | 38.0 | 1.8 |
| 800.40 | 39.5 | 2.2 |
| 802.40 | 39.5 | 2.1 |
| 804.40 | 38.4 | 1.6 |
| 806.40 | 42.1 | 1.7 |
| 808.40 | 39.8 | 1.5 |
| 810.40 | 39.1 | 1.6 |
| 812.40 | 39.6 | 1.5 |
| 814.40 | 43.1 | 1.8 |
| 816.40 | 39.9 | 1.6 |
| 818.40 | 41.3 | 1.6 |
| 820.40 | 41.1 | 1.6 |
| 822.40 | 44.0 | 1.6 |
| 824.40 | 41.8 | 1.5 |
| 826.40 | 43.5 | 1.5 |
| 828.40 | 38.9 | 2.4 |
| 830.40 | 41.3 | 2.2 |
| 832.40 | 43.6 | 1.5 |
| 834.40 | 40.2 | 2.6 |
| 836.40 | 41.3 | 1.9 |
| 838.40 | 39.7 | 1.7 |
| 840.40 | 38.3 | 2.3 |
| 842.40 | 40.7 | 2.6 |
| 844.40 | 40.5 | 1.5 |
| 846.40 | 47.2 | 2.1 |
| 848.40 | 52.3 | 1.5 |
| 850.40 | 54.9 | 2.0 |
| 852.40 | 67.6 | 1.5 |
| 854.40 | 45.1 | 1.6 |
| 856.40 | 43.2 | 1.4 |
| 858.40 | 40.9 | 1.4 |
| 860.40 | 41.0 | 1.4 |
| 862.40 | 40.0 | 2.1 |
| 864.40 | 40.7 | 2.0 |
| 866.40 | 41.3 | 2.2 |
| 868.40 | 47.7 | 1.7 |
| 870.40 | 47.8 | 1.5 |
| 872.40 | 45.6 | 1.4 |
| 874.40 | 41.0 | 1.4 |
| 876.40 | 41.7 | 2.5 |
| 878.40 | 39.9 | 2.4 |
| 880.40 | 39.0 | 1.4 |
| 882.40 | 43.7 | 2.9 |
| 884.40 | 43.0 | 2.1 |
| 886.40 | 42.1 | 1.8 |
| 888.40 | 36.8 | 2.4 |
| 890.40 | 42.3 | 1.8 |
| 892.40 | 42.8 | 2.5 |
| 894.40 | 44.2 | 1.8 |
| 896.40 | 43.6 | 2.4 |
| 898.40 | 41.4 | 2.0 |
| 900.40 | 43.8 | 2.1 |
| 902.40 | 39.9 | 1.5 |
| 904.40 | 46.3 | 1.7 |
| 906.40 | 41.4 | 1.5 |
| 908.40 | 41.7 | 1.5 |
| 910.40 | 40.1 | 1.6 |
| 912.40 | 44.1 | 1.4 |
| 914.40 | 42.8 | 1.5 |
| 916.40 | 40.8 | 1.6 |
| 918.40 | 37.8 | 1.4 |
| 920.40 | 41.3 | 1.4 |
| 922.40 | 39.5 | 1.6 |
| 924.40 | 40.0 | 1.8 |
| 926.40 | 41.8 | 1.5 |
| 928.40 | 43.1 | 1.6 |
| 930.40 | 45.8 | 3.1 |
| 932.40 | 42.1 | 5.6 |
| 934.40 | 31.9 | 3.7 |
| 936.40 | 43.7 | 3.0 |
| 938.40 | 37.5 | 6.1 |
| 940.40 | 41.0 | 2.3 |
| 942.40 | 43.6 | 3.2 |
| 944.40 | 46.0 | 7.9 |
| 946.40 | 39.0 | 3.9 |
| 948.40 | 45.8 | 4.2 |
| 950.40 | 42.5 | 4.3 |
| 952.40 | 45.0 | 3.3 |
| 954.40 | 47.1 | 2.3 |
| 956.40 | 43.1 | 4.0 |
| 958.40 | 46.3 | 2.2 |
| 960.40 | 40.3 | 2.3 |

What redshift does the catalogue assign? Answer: 0.29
